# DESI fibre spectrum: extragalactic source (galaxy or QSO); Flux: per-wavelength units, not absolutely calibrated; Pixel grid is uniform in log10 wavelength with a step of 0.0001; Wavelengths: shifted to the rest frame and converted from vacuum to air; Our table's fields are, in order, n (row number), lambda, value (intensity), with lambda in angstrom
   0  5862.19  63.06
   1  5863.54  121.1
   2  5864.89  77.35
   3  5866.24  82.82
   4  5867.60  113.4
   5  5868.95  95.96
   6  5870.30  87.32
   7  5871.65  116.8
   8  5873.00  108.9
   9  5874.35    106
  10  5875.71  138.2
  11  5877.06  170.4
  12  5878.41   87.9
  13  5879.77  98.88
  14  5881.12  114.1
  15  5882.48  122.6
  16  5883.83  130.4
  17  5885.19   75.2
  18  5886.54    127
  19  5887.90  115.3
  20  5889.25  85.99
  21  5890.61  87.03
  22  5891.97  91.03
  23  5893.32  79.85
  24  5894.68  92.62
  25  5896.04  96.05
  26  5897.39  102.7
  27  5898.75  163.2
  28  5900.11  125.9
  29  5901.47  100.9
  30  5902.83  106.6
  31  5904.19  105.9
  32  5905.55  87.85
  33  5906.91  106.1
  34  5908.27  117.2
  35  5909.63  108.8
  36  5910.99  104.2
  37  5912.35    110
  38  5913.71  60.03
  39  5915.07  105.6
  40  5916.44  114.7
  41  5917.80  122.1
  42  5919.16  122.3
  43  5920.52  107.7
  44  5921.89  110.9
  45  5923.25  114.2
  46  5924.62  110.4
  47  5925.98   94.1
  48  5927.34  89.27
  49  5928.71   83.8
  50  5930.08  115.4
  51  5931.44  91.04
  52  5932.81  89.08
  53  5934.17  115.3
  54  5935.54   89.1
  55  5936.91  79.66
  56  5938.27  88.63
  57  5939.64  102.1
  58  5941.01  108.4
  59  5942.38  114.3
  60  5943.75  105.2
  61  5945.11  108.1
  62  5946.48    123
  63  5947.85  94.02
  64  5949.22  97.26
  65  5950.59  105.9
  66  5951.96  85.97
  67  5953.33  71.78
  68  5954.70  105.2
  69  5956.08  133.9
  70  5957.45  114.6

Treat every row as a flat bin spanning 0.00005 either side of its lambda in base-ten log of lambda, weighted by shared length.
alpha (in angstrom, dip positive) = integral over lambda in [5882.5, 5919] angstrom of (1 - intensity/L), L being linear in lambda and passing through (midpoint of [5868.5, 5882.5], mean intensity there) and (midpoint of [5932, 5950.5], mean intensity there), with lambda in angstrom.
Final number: 1.1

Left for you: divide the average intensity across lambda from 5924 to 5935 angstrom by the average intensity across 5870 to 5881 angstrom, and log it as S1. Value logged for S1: 0.9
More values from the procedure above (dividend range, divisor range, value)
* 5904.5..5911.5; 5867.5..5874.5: 1.01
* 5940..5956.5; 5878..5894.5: 1.03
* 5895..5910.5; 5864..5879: 1.02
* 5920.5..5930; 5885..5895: 1.07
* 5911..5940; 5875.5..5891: 0.90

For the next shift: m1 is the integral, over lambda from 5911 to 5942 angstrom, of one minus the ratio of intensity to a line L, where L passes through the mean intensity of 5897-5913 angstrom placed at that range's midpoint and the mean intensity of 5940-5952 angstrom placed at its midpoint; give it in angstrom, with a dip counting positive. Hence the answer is 2.1 angstrom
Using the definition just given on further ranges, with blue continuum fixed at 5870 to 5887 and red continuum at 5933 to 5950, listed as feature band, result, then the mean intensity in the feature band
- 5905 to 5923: 0.2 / 106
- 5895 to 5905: -0.3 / 113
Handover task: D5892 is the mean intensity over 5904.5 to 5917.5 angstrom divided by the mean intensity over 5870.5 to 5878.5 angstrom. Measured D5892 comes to 0.8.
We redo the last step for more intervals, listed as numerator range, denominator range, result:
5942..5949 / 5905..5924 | 1.01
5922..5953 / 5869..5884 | 0.87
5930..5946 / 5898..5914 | 0.92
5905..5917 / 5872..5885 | 0.86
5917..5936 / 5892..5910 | 0.98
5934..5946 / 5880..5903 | 0.95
